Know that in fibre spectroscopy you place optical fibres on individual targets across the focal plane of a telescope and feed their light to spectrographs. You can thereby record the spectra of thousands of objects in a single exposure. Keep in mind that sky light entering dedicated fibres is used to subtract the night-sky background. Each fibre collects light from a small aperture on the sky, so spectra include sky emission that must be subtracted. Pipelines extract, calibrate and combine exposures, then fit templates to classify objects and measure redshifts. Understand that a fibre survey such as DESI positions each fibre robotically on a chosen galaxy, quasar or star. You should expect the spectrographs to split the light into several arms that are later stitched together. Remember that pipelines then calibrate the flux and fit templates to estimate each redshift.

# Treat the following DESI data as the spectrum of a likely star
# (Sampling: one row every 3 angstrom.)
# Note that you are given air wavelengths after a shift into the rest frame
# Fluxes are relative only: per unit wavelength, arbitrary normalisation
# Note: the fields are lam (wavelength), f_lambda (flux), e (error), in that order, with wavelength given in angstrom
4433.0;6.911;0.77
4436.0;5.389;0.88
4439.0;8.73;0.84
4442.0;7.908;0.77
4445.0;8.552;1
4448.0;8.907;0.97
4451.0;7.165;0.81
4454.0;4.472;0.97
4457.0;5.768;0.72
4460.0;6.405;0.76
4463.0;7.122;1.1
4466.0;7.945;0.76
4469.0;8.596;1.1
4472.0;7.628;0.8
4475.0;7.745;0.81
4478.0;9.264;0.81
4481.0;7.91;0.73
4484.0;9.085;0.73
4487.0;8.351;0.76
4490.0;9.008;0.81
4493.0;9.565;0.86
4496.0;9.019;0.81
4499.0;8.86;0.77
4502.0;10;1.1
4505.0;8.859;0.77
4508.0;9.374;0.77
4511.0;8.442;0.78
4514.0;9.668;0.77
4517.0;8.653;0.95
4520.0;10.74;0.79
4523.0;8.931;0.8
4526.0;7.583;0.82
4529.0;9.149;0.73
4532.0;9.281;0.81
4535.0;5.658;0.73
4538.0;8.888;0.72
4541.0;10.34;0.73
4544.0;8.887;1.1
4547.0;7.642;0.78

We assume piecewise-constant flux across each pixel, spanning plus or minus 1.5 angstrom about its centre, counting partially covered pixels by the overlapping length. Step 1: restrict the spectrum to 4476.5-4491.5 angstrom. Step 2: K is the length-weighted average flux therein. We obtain 8.72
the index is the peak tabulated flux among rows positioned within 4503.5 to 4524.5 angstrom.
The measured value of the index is 10.74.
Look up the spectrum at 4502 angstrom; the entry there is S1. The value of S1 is 10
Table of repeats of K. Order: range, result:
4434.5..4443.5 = 7.34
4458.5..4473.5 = 7.54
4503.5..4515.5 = 9.09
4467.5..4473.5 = 8.11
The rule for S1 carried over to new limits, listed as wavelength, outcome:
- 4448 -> 8.907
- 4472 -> 7.628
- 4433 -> 6.911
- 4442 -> 7.908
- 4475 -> 7.745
